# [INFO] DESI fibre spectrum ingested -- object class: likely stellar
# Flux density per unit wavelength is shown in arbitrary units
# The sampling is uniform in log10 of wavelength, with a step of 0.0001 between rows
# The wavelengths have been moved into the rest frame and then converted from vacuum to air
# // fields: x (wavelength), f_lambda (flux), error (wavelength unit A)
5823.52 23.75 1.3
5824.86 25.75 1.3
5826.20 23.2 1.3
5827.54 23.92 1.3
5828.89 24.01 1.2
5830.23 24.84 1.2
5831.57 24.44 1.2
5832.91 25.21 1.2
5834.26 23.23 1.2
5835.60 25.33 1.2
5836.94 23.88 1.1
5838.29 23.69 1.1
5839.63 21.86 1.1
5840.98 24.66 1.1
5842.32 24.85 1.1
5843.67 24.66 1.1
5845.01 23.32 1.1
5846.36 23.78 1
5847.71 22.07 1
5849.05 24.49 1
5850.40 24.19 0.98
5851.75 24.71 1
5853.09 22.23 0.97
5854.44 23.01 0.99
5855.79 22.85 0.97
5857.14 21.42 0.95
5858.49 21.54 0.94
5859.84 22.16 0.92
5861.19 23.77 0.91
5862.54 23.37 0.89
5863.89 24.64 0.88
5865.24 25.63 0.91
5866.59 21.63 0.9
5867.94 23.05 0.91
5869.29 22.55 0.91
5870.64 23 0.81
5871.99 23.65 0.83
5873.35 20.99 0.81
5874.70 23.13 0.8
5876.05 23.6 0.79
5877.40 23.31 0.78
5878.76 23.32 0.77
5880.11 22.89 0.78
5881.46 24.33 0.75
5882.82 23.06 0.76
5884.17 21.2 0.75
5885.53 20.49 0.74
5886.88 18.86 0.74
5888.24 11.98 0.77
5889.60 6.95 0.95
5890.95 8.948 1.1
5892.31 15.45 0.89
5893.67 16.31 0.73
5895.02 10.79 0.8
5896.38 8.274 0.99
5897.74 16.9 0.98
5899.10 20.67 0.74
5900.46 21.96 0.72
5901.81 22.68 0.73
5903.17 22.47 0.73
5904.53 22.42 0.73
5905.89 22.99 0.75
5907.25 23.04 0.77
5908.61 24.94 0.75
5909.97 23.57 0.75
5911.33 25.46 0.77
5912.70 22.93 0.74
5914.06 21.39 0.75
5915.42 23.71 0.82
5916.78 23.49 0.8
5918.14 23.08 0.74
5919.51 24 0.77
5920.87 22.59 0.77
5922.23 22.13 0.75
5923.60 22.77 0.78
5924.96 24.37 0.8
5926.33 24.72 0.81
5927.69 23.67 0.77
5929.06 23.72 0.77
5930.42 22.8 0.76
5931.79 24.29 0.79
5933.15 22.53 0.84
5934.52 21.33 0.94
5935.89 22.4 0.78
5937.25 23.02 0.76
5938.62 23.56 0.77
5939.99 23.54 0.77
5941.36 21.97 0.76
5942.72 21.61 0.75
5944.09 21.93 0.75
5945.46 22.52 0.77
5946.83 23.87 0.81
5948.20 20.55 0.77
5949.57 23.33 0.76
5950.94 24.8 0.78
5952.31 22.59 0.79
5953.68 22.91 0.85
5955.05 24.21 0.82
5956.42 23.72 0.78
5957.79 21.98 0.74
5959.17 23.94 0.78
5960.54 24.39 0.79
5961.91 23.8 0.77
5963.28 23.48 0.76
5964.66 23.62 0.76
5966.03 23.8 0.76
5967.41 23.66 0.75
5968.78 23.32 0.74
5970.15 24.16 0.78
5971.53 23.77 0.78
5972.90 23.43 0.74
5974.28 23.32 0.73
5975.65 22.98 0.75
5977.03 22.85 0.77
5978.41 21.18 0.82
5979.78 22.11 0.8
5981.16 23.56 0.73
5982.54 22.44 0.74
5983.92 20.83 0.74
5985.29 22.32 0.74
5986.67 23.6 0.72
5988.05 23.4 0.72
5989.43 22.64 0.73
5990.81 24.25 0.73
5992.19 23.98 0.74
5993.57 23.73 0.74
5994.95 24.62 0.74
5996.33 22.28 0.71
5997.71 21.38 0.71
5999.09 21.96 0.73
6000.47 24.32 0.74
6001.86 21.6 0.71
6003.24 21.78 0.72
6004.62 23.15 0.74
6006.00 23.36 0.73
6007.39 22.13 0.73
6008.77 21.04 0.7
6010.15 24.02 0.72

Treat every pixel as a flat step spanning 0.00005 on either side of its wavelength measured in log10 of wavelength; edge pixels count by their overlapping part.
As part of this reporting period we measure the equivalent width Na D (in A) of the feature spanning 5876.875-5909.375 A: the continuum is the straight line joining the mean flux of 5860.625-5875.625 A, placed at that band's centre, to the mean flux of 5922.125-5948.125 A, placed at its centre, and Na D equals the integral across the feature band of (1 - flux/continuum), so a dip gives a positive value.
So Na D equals 5.9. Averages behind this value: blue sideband 23.2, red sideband 22.9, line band 18.9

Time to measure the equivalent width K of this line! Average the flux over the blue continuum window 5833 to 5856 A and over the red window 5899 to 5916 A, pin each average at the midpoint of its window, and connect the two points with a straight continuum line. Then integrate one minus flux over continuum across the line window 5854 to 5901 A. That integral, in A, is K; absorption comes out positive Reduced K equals 6.5 A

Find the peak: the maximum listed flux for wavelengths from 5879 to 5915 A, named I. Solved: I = 25.46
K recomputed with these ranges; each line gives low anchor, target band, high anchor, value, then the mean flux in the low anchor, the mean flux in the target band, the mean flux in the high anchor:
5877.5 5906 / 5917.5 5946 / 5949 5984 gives -2.8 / 18.2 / 23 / 23.3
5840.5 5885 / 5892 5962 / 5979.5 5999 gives 2.7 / 23.2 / 22.2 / 22.9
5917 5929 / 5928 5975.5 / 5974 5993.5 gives -0.1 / 23.4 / 23.2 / 22.8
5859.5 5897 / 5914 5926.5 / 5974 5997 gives -1.3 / 19.9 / 23.3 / 22.9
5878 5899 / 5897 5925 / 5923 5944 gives -3.9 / 16.8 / 22.7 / 23.1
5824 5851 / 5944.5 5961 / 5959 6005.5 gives 0.1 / 24.1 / 23.2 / 23.1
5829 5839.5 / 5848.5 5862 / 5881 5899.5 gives -1.2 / 24.2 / 23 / 15.8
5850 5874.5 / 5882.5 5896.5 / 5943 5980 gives 5.0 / 23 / 14.8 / 23.2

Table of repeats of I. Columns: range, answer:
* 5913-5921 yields 24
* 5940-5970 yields 24.8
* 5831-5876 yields 25.63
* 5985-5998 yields 24.62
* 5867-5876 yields 23.65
